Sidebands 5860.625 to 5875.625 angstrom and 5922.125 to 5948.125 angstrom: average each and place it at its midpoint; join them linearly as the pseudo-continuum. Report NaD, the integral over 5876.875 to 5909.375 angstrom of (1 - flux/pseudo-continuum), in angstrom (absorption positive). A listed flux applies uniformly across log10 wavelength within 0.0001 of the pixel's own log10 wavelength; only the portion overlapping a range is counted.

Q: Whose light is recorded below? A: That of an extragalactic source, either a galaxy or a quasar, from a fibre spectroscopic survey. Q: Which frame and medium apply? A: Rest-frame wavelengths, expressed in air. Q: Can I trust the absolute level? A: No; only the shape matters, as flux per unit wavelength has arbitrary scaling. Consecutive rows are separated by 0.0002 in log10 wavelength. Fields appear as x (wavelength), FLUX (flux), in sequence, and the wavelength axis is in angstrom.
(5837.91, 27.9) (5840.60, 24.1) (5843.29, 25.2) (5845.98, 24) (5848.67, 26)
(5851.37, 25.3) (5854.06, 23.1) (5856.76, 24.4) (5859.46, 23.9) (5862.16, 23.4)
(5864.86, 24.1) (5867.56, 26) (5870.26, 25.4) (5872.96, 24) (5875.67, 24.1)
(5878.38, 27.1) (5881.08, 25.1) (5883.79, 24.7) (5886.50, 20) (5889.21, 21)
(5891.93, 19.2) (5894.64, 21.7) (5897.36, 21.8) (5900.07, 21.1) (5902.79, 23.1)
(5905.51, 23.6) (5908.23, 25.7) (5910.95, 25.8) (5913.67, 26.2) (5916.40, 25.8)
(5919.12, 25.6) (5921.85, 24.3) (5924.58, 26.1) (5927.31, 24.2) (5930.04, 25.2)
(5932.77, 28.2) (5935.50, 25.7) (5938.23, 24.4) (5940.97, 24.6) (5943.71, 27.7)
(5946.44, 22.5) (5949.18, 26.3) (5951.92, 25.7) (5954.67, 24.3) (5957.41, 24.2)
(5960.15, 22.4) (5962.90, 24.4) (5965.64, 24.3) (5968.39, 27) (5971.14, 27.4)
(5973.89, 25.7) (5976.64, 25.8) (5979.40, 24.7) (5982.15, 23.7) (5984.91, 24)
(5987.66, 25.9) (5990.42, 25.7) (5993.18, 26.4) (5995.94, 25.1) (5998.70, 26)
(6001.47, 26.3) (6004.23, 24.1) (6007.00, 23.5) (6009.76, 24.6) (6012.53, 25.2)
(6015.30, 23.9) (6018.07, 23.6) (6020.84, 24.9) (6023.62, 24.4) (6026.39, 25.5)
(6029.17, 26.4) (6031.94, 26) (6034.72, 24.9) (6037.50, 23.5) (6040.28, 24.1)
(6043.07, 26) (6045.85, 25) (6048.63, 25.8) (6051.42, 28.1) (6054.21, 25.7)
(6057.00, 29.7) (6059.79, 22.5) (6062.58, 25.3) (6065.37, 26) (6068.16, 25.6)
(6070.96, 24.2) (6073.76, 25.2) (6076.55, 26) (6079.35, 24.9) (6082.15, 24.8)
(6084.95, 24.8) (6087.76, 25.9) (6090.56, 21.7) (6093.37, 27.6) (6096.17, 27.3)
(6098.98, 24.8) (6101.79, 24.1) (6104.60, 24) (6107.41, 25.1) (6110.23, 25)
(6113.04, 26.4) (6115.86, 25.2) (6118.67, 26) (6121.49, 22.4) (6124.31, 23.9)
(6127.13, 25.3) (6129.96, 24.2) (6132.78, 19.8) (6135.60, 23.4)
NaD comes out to 2.64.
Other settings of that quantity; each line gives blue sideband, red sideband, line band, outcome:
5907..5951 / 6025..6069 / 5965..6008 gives 0.33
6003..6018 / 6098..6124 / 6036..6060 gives -1.32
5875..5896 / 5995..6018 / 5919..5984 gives -3.52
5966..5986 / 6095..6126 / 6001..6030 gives 0.67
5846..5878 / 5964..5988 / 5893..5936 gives 0.63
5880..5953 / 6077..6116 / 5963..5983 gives -0.78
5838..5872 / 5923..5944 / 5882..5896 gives 2.04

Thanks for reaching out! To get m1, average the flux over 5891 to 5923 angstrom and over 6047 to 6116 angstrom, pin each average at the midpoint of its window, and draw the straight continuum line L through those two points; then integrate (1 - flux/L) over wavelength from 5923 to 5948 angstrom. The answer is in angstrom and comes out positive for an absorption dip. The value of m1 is -1.5 angstrom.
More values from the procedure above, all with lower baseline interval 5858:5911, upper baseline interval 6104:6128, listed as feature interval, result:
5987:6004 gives -1.2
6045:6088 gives -1.8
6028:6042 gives -0.4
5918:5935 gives -1.3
